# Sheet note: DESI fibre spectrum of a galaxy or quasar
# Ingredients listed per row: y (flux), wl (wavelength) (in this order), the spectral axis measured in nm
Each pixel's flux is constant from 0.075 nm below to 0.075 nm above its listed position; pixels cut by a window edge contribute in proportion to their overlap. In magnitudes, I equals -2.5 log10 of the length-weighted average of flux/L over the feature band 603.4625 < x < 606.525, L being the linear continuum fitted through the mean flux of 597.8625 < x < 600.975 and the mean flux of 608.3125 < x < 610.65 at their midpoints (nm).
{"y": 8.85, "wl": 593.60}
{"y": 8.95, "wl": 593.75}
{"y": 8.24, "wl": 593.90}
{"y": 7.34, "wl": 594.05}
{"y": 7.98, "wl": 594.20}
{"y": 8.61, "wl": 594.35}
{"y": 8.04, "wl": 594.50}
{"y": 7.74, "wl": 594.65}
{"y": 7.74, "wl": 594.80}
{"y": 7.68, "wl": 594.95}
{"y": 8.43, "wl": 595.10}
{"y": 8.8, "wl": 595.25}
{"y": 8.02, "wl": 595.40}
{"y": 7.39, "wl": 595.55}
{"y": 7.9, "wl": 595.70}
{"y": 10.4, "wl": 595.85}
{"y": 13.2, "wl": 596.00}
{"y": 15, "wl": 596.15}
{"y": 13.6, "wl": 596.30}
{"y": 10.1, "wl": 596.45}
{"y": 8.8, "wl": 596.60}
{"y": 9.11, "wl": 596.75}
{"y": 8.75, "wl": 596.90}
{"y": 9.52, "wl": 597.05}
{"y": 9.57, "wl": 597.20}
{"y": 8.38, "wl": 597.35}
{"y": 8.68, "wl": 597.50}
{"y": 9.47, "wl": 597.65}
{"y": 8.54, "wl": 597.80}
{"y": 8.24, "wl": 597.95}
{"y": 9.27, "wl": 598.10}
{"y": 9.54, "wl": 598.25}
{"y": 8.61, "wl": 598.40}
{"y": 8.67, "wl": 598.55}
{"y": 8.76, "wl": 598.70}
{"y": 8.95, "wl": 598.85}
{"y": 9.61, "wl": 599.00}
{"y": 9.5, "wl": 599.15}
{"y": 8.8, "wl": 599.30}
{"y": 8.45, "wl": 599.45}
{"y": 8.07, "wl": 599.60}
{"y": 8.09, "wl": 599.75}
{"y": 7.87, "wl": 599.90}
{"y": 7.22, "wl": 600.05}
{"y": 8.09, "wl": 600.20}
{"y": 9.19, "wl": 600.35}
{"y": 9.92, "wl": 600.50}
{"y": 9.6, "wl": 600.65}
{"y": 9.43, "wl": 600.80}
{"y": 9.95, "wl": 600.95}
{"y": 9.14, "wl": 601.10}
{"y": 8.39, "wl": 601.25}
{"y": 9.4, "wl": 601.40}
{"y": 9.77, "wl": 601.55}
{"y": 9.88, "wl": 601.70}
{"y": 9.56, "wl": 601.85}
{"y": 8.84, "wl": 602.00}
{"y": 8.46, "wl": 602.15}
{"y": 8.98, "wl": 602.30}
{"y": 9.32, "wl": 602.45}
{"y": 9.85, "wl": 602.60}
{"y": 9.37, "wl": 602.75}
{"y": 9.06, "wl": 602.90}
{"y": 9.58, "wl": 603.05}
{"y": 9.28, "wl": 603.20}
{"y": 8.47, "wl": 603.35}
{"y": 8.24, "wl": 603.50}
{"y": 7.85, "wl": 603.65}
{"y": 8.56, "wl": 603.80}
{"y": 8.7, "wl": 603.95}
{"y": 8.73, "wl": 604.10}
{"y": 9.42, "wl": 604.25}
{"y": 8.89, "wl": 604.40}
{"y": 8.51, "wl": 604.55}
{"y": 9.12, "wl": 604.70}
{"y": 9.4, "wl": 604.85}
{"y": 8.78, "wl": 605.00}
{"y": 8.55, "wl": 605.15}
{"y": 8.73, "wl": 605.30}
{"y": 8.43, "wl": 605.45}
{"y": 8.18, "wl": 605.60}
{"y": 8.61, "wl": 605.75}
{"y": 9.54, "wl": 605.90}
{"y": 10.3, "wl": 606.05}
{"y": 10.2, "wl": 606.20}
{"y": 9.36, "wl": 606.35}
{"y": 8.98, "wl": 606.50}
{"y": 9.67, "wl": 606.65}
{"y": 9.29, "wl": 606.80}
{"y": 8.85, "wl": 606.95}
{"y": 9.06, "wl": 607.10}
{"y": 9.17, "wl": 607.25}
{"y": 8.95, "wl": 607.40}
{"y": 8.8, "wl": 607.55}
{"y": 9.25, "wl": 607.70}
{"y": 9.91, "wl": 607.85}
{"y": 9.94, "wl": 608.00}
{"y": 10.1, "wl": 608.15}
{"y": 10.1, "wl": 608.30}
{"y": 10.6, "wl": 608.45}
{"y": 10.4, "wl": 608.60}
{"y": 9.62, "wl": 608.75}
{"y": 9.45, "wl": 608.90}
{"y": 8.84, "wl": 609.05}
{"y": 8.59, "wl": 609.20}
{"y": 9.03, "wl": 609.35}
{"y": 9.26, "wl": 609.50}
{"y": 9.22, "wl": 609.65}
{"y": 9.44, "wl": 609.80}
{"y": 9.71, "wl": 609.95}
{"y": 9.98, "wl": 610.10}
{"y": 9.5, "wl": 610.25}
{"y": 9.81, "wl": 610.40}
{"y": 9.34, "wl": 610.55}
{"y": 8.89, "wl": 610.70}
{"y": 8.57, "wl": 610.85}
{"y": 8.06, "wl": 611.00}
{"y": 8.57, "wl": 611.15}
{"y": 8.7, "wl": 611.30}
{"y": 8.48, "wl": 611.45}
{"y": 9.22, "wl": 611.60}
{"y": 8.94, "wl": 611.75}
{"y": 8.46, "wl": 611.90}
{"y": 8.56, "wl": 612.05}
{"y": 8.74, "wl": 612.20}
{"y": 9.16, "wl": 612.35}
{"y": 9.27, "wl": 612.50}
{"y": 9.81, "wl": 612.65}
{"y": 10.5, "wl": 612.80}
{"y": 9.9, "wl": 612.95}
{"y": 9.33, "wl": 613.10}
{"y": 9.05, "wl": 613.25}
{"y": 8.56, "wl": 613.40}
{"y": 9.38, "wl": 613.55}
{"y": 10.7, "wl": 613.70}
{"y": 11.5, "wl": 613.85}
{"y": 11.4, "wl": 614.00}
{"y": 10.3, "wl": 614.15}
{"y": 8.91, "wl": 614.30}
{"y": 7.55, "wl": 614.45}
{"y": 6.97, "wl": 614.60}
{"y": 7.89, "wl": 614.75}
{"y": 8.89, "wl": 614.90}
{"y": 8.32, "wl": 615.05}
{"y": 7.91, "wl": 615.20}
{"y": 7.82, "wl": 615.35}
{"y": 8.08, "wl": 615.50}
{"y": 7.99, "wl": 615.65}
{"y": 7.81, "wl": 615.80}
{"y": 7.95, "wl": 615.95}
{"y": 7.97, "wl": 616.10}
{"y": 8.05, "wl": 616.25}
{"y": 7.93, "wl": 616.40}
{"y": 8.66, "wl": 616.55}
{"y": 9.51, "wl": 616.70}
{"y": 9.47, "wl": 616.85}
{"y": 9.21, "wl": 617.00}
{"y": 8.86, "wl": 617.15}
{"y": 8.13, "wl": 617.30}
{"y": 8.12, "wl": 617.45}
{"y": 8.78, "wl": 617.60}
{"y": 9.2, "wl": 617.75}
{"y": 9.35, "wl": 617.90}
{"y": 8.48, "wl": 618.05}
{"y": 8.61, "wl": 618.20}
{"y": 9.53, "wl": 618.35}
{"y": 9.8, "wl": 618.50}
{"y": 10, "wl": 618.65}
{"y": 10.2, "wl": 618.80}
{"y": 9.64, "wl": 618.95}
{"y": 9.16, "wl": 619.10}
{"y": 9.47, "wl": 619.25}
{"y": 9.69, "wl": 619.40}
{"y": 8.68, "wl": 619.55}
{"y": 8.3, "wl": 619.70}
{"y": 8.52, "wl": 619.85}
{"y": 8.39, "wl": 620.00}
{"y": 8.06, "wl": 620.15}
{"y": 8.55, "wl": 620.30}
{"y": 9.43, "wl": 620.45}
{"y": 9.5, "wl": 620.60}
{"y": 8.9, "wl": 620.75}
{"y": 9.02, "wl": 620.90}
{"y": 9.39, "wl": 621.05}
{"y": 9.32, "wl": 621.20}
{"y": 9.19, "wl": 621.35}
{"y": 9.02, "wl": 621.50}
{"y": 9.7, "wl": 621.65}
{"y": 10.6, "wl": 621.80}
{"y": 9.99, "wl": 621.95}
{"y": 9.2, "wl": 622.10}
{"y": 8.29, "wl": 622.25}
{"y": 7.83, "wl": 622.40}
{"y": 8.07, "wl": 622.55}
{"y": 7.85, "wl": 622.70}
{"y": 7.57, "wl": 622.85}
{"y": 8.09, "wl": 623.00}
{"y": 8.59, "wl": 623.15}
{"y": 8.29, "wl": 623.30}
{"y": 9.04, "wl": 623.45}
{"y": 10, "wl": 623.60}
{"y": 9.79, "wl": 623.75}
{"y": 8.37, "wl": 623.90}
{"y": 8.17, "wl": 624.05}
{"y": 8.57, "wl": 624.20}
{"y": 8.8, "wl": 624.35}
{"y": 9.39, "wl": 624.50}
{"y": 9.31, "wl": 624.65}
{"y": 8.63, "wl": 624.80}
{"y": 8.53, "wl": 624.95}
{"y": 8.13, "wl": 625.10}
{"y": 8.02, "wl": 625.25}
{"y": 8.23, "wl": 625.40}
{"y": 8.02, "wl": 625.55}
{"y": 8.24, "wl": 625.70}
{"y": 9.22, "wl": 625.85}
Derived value 0.04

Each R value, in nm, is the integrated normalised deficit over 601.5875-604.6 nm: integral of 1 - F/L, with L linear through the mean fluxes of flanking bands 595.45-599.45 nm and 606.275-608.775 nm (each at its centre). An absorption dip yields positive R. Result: 0.169 nm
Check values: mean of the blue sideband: 9.52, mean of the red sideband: 9.53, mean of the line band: 8.99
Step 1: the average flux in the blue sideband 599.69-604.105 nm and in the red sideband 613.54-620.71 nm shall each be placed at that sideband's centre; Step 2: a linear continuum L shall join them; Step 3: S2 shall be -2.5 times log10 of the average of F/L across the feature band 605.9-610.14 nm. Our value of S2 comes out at -0.07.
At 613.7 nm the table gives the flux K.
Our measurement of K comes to 10.7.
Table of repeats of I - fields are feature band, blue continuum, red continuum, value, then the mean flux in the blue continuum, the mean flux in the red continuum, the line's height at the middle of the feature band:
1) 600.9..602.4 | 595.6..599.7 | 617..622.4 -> 0.025 mag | 9.51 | 9.1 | 9.44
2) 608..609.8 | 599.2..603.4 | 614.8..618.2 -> -0.099 mag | 9.01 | 8.48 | 8.74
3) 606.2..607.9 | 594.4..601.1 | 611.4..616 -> -0.027 mag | 9.11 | 8.95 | 9.02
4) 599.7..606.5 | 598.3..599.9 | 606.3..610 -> 0.004 mag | 8.72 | 9.42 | 9.03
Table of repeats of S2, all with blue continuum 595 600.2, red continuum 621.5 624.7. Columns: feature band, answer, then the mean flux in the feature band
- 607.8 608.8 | -0.12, 10.1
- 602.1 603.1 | -0.01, 9.24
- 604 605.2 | 0.02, 8.93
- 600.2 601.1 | -0.04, 9.45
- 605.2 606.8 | -0.01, 9.19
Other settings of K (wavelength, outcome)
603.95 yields 8.7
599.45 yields 8.45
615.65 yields 7.99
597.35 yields 8.38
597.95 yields 8.24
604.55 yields 8.51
